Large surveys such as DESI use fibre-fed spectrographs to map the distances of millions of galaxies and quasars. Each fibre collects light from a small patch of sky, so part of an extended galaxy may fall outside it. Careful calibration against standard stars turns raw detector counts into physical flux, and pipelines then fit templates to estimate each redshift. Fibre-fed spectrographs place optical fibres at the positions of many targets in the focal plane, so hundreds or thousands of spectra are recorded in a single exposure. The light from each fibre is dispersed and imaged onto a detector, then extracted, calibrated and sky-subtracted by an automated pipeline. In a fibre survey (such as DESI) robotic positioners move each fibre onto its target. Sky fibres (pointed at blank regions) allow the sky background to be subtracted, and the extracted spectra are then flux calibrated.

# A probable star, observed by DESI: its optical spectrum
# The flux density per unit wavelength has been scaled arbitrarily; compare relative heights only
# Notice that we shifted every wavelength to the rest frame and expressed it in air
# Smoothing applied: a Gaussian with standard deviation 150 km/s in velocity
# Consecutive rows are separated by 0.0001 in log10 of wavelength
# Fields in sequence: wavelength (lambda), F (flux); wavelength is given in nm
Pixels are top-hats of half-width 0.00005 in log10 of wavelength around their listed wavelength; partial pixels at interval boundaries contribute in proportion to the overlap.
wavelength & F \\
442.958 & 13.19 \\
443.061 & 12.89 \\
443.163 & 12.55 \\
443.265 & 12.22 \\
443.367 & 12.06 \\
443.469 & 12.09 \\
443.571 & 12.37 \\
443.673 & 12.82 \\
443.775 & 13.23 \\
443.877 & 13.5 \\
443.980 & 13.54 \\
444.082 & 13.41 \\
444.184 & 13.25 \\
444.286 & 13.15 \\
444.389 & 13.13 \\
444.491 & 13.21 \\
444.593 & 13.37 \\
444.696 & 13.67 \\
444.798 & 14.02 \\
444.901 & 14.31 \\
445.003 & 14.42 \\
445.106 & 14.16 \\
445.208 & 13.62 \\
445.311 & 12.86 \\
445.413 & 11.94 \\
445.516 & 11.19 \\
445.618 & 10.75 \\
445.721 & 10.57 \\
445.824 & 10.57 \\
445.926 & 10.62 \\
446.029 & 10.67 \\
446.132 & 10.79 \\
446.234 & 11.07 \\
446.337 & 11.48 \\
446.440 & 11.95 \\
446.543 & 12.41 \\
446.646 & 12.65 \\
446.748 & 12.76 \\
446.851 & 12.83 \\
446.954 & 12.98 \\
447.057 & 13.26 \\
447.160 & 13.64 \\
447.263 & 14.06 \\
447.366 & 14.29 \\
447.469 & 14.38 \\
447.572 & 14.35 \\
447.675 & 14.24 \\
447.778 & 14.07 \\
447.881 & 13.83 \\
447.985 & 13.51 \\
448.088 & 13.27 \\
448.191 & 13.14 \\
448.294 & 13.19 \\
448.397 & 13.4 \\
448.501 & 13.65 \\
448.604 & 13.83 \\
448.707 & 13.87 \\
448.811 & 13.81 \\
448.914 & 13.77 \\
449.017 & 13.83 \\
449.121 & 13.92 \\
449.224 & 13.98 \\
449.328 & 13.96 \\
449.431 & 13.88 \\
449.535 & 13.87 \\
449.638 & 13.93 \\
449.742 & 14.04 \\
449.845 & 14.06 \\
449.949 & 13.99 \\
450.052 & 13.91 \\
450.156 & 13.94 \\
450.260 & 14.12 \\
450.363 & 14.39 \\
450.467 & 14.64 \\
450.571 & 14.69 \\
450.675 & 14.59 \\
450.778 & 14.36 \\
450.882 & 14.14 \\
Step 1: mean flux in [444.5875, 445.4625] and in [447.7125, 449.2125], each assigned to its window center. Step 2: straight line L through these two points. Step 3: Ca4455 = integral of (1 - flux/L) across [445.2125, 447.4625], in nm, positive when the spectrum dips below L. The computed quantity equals 0.245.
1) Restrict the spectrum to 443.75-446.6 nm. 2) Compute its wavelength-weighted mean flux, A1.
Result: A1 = 12.5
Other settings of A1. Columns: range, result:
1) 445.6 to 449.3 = 13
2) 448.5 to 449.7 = 13.9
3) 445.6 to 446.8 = 11.4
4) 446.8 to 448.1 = 13.8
